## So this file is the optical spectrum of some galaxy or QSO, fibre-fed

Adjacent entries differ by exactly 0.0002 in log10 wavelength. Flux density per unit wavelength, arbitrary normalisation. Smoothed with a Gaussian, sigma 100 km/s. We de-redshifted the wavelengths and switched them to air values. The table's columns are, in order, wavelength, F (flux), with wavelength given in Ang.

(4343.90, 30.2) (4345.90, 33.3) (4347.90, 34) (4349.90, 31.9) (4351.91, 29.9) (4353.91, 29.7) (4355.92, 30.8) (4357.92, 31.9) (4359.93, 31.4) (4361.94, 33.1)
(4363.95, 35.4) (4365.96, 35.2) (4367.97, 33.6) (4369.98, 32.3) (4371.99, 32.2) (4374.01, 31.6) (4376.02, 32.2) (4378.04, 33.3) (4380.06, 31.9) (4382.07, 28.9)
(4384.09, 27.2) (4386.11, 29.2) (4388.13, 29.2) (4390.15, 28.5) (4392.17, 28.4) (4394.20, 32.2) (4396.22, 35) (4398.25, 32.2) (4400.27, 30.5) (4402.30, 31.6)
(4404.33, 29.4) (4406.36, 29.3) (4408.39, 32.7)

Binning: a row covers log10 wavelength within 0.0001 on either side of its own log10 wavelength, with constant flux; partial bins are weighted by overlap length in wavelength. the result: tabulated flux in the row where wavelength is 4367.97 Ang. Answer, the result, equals 33.6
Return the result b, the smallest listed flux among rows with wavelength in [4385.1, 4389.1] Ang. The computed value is 29.2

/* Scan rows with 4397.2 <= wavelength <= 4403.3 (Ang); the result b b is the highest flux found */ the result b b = 32.2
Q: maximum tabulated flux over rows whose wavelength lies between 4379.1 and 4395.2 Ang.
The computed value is 32.2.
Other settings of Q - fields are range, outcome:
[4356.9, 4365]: 35.4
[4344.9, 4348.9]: 34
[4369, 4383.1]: 33.3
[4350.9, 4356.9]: 30.8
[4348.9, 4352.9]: 31.9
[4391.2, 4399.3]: 35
